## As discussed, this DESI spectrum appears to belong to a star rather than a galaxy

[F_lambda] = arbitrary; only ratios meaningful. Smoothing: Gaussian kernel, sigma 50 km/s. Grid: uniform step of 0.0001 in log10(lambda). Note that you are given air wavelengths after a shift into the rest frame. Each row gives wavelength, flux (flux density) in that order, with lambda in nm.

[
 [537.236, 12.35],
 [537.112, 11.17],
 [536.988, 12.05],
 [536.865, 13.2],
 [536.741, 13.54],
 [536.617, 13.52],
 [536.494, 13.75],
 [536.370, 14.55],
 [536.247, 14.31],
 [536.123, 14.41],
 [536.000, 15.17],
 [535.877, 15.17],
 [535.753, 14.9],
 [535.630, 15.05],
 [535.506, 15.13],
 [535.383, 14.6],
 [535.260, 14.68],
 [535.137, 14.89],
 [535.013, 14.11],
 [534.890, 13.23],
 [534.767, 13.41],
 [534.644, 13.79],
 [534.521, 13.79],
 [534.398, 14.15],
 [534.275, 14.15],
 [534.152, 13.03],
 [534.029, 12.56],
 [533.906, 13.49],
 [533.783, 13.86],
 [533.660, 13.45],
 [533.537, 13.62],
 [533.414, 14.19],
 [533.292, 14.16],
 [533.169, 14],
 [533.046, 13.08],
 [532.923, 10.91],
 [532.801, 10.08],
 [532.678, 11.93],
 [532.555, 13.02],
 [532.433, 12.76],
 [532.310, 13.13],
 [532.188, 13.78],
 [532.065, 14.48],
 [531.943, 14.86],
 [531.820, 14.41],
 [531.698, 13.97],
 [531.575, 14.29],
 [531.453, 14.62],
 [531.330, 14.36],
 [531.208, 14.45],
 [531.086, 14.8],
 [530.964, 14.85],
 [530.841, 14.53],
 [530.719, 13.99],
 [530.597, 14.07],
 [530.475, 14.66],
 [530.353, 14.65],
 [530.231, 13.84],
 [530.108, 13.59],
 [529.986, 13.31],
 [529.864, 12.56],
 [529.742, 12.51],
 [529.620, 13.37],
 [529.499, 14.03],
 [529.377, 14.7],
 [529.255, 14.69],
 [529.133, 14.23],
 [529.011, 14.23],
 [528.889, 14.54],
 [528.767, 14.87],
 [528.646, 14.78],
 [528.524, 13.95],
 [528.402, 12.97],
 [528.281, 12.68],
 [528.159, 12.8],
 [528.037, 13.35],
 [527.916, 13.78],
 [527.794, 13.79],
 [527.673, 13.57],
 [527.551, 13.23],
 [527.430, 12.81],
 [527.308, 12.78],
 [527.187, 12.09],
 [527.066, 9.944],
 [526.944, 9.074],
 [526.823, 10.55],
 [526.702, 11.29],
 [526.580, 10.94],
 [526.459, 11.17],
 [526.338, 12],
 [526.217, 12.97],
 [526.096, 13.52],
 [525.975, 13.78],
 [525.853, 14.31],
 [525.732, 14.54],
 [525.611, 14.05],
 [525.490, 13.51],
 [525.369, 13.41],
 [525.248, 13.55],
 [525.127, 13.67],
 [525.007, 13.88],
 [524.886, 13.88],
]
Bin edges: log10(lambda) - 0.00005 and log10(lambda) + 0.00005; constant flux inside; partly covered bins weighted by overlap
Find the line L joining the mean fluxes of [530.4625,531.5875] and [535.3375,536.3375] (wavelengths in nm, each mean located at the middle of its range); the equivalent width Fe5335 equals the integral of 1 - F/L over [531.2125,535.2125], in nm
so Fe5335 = 0.29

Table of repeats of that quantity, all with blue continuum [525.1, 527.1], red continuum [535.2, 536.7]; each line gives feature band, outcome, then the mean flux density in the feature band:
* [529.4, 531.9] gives -0.111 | 14.1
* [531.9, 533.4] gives 0.092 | 13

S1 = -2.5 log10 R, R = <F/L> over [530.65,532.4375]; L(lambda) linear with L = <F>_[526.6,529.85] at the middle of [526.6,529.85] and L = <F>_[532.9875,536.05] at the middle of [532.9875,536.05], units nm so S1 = -0.05 mag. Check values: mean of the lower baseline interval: 13.1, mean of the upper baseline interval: 14.1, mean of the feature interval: 14.3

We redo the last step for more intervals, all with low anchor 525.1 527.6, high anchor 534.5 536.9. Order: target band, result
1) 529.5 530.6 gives -0.03 mag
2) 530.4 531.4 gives -0.09 mag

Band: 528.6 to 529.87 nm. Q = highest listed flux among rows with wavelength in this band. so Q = 14.87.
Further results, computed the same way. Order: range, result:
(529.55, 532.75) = 14.86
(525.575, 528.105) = 14.54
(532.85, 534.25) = 14.19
